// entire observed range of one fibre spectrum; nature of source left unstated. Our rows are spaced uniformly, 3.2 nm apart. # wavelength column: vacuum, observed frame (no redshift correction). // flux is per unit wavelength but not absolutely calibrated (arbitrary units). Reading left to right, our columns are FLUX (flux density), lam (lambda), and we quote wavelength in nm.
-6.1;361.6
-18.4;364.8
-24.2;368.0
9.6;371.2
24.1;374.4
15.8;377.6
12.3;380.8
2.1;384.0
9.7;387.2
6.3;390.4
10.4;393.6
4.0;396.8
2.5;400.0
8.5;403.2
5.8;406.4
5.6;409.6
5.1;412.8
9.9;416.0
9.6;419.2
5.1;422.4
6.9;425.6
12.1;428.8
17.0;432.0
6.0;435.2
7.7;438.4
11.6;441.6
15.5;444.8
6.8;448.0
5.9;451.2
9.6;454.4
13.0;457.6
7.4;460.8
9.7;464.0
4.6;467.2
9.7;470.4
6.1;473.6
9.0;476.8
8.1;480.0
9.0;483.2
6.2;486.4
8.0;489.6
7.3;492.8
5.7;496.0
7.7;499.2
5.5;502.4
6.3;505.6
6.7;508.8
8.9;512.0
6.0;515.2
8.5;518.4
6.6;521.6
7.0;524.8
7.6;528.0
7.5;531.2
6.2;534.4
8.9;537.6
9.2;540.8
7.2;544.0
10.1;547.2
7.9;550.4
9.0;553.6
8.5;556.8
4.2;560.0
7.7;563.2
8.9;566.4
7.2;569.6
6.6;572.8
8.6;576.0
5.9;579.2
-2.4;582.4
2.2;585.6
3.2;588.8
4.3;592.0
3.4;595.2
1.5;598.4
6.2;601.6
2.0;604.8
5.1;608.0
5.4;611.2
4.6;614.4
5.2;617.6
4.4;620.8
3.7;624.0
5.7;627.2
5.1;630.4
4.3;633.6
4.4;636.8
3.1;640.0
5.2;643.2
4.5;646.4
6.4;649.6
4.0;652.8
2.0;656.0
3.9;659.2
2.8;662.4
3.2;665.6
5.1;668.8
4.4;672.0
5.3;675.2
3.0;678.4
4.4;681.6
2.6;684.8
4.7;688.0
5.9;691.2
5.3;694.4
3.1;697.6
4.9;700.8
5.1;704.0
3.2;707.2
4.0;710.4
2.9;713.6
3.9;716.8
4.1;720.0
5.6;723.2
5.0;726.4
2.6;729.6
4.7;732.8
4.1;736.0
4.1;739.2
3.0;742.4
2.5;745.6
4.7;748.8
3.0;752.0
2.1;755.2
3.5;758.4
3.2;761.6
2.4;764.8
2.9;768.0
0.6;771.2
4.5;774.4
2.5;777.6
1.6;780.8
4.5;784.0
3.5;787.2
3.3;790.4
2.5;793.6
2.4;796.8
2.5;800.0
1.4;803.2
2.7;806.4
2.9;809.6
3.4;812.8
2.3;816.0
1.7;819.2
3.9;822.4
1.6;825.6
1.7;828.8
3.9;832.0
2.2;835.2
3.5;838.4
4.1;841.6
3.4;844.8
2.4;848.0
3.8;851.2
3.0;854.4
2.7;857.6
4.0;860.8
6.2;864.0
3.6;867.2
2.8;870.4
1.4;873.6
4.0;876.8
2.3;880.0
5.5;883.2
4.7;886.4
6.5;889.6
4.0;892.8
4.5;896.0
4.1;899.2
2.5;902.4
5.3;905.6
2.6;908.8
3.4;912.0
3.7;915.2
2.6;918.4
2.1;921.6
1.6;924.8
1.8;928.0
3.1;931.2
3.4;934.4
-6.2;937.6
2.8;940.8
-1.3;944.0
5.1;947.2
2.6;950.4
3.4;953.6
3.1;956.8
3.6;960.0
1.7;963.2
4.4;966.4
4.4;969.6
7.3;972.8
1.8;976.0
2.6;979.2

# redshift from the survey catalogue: 0.601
